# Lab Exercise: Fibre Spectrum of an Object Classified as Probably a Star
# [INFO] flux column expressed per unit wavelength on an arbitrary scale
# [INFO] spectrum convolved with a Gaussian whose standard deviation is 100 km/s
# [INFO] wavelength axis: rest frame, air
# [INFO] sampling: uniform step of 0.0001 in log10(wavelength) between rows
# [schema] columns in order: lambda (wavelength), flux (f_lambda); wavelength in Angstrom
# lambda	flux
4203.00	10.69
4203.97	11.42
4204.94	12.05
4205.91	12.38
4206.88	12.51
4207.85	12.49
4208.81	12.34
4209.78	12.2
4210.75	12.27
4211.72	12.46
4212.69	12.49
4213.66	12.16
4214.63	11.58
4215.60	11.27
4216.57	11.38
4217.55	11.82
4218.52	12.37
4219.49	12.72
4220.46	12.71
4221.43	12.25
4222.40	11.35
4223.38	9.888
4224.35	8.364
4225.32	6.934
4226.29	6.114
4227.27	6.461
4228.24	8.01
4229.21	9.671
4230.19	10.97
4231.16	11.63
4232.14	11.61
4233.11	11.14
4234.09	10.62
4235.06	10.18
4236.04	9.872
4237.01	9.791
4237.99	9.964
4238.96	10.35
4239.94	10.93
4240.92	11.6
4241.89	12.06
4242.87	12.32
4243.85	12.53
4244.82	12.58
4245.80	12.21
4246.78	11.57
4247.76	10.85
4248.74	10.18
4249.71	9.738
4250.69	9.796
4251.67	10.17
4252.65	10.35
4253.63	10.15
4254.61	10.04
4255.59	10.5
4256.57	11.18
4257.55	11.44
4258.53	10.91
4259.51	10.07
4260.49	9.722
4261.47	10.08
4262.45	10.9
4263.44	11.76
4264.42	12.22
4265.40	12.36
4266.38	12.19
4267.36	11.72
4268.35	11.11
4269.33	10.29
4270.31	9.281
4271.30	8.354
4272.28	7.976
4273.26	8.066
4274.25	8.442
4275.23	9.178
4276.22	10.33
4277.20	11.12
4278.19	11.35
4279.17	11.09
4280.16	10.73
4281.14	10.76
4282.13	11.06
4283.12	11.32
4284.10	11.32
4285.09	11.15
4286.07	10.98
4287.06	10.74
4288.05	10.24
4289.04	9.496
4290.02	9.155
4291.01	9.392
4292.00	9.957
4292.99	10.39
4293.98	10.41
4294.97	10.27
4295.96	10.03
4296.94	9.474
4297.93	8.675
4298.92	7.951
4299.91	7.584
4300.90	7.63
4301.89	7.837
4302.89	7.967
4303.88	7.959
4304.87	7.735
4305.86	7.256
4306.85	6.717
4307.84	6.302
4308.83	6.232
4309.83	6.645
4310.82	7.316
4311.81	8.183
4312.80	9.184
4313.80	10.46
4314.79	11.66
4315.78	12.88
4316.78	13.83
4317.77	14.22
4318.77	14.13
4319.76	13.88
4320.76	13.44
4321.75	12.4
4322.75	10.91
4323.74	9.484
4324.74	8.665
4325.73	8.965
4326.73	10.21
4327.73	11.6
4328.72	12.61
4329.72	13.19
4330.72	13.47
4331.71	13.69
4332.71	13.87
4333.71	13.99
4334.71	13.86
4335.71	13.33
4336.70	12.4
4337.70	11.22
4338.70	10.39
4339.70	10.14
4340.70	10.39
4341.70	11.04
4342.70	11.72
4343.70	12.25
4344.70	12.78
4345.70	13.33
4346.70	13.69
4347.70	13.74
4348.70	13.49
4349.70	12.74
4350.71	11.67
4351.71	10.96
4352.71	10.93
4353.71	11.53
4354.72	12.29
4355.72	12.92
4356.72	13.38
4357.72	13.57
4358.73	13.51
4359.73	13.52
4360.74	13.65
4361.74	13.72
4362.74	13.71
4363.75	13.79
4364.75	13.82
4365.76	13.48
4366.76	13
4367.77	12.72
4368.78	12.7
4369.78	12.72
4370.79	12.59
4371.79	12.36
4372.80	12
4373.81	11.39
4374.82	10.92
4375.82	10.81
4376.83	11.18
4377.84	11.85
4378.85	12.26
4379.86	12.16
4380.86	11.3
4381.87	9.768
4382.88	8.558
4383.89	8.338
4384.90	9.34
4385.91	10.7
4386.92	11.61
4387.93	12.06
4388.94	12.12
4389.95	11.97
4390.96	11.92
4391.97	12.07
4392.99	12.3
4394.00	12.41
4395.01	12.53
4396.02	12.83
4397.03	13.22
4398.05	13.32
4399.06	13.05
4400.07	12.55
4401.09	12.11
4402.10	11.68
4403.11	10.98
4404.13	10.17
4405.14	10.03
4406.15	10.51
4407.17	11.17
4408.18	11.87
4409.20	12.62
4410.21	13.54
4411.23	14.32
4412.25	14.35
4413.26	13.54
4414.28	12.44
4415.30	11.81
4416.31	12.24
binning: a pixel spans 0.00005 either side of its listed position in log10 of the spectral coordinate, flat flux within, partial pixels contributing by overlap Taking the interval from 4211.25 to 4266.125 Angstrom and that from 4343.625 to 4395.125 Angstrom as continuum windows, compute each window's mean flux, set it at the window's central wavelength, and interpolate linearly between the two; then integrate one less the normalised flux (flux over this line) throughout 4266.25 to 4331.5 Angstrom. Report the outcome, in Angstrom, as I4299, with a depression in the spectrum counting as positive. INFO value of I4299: 7.80 Angstrom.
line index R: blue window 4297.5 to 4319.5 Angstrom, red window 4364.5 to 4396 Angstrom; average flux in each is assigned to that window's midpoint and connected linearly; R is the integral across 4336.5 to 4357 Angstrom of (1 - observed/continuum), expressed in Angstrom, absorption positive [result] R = -3.0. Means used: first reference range 9.07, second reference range 11.7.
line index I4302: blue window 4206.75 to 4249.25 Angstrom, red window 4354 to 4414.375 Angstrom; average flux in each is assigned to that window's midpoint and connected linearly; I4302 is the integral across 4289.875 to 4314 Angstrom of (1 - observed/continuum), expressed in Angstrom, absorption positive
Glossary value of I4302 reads 6.6 Angstrom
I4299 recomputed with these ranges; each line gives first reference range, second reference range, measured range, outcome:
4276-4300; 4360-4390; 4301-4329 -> 2.3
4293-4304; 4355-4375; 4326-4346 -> -1.9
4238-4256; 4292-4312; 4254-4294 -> -3.7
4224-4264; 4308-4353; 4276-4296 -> 0.8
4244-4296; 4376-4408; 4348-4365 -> -2.6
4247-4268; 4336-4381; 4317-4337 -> -0.9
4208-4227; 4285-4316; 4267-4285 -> -1.2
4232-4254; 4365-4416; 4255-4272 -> 0.4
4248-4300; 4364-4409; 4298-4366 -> -1.7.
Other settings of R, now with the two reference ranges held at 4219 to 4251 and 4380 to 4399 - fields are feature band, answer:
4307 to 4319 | 1.23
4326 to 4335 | -1.36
